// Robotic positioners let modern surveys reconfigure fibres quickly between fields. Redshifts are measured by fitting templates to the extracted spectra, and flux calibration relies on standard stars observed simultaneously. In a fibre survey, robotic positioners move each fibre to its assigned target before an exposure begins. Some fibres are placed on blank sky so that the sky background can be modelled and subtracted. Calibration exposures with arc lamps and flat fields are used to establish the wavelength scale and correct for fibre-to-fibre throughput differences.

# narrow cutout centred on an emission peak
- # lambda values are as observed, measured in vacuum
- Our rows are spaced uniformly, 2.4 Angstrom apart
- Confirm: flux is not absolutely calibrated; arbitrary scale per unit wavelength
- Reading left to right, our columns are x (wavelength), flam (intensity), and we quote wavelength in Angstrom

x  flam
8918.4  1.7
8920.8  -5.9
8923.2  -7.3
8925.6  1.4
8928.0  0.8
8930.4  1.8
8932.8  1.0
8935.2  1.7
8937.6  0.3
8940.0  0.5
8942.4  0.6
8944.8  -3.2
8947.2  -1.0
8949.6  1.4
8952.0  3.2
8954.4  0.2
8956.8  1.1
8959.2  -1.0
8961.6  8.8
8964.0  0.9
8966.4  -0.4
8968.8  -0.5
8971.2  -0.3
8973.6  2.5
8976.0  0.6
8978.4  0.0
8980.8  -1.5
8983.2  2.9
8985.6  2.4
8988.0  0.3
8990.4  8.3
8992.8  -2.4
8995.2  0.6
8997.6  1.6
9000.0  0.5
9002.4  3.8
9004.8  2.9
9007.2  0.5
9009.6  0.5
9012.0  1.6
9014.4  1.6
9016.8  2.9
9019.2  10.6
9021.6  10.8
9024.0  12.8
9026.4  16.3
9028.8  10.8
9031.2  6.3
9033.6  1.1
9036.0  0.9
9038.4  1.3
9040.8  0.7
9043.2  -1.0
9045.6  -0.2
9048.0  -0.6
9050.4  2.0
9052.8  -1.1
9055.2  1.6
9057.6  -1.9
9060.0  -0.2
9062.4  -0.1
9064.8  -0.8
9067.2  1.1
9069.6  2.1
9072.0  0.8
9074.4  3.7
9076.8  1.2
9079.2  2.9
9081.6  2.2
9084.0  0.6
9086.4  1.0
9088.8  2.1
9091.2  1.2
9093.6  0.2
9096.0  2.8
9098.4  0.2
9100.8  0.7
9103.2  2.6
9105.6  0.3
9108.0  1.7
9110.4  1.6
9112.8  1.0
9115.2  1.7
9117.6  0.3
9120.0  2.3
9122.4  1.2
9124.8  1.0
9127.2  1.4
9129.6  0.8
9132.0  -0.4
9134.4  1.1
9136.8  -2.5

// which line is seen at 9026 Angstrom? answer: [O II]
